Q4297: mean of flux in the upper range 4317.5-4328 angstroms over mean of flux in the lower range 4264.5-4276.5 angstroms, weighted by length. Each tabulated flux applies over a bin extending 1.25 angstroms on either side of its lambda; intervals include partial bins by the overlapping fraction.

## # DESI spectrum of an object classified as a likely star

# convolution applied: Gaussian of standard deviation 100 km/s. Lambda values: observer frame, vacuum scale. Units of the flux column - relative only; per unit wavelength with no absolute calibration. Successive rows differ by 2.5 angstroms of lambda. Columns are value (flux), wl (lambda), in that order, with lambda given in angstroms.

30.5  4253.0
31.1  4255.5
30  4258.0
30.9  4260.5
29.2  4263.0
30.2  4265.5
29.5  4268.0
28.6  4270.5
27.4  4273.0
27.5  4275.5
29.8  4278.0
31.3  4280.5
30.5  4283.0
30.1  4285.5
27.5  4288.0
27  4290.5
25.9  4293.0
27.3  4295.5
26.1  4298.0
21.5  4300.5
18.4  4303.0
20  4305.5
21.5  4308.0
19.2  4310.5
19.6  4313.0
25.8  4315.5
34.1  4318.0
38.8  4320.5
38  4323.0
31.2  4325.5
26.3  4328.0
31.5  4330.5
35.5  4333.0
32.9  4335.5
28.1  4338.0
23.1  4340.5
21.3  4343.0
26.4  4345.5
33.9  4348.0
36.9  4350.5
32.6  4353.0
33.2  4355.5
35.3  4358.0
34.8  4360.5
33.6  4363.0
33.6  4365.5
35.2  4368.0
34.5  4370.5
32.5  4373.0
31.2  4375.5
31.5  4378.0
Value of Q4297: 1.2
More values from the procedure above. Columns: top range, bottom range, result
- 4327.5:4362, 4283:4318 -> 1.27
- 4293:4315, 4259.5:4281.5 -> 0.75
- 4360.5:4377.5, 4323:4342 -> 1.11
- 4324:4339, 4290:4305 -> 1.29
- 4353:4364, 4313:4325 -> 1.05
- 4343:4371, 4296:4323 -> 1.31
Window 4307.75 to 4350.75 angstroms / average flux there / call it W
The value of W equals 29.1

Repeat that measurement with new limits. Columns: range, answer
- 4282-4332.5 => 27.1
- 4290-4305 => 24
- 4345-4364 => 33.6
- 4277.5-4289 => 29.9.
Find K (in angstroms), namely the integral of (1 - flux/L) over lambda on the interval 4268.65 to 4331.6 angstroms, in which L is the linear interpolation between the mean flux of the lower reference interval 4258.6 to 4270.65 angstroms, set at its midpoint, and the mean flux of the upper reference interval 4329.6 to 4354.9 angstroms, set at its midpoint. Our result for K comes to 5.48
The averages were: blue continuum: 29.8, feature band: 27.4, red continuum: 30.3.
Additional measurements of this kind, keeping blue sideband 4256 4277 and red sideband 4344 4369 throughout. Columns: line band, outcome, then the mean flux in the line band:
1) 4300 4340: 5.2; 27.7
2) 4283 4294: 0.8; 28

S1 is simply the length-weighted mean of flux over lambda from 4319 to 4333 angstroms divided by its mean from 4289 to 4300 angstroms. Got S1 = 1.27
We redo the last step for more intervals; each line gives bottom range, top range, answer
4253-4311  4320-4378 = 1.18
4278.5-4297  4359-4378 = 1.17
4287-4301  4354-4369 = 1.31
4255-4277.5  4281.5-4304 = 0.89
